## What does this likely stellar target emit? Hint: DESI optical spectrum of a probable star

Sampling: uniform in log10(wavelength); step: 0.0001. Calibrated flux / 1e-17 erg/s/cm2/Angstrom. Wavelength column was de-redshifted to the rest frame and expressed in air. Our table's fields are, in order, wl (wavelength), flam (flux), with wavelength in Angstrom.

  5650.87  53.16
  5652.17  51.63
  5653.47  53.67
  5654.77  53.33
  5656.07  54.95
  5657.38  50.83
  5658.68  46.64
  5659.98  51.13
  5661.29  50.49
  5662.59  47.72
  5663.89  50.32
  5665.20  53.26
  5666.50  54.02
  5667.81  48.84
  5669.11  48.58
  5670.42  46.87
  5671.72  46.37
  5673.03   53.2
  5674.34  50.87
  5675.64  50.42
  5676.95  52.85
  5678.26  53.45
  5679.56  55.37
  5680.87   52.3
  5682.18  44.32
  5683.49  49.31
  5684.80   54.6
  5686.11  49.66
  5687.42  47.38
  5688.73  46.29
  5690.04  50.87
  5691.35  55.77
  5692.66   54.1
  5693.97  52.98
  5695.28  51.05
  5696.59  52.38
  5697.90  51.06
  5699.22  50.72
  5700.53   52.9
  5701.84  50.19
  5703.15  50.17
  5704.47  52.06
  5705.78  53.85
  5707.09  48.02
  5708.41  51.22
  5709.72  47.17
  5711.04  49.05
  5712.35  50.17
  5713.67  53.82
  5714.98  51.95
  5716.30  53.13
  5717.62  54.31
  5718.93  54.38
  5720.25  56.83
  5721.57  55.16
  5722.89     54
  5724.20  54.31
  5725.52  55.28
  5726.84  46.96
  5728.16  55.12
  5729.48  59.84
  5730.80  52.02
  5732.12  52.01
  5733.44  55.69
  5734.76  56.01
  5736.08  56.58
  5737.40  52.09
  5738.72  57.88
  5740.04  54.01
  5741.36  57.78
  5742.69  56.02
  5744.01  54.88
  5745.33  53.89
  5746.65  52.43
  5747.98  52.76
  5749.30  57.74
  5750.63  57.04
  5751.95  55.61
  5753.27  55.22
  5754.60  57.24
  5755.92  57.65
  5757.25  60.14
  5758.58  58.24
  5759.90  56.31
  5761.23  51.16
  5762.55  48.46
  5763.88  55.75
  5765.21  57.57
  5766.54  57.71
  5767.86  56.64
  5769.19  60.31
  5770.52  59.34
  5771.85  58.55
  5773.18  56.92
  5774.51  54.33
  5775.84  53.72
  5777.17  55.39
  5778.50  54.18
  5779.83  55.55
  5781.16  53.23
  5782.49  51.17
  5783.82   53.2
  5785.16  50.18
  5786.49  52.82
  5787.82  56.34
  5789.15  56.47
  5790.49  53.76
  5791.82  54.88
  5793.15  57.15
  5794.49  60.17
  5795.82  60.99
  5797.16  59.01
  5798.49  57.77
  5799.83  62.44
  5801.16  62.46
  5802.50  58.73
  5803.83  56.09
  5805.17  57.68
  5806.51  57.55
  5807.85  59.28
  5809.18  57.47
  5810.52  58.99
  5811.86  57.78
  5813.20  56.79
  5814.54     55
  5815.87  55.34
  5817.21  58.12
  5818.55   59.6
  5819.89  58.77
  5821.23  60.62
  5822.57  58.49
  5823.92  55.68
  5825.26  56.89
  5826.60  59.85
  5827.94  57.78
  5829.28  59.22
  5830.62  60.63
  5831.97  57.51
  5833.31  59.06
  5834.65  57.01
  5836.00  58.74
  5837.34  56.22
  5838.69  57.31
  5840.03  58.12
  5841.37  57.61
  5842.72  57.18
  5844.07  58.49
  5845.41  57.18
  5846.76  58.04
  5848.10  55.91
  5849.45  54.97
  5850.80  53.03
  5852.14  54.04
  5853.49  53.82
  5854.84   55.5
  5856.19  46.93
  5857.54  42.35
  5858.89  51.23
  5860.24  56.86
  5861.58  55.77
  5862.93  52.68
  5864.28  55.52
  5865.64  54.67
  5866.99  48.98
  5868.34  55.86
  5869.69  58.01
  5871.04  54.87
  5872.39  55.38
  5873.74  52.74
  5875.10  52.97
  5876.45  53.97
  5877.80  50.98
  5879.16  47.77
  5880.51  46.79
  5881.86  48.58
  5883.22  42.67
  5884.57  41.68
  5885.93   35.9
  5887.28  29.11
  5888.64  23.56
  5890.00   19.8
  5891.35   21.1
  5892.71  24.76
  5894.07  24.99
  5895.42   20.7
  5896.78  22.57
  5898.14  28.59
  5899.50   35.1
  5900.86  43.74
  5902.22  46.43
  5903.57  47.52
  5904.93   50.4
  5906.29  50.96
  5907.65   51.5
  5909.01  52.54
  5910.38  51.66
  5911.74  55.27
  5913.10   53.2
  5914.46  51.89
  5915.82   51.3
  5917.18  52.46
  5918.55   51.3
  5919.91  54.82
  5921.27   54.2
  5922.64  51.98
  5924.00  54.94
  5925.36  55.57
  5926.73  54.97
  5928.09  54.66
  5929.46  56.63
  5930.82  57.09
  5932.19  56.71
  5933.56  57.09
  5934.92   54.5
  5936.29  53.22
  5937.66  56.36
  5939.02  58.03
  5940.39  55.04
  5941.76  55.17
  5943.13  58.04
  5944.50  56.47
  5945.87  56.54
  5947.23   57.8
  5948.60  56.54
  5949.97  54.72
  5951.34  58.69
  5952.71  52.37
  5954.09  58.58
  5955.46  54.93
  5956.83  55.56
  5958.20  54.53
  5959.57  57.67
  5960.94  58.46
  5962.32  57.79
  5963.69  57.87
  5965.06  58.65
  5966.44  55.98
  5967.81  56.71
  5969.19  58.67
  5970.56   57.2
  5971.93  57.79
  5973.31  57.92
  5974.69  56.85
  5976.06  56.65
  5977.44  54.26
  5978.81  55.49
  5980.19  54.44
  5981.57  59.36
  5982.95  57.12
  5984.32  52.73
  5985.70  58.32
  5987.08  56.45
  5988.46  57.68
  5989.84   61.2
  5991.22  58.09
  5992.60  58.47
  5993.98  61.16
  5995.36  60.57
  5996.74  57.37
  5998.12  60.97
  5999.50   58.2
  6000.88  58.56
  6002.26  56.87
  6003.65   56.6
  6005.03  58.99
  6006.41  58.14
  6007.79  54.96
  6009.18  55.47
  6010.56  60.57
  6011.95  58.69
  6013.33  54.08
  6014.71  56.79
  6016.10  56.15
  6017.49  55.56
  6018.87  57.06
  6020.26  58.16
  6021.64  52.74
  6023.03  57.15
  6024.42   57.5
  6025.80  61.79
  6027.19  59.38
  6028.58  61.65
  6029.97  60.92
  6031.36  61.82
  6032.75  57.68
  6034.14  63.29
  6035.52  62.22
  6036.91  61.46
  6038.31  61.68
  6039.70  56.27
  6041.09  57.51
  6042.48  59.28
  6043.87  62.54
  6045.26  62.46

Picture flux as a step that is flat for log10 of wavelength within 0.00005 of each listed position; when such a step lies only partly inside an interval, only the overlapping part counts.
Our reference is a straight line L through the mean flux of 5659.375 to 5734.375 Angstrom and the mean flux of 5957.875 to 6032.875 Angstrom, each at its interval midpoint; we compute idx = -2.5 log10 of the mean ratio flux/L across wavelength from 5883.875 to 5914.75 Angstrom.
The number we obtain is 0.41 mag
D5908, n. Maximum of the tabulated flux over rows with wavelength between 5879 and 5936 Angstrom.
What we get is 57.09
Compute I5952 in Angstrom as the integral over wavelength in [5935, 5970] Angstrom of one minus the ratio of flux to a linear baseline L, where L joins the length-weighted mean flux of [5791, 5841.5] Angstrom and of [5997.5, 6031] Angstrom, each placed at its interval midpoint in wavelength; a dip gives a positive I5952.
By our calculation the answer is 0.85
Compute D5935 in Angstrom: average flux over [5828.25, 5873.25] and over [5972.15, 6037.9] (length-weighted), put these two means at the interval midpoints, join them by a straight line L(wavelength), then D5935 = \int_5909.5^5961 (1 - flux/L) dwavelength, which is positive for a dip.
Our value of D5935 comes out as 1.5 Angstrom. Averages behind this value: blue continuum 55.4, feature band 55.2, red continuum 58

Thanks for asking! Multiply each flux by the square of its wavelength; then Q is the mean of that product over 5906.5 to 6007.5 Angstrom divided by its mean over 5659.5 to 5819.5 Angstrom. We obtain 1.1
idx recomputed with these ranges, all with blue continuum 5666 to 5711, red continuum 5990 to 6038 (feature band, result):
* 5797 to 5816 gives -0.09 mag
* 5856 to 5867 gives 0.06 mag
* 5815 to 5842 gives -0.08 mag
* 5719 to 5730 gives -0.06 mag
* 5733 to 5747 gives -0.07 mag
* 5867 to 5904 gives 0.35 mag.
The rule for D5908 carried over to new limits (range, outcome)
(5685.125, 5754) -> 59.84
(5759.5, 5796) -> 60.99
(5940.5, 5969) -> 58.69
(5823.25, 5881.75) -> 60.63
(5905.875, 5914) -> 55.27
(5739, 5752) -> 57.78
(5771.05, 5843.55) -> 62.46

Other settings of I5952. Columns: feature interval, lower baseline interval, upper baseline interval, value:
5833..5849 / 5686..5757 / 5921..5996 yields -0.7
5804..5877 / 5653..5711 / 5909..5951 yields -3.6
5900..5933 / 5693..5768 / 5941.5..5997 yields 2.3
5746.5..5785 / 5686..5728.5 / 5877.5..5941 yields -4.2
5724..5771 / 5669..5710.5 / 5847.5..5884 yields -3.8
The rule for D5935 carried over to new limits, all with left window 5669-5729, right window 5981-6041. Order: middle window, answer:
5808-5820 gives -0.77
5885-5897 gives 6.58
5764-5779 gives -1.02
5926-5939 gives 0.19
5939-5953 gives 0.15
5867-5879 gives 0.35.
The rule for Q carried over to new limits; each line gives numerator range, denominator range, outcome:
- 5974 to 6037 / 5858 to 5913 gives 1.36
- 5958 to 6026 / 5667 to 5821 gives 1.15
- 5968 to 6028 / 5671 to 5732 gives 1.23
